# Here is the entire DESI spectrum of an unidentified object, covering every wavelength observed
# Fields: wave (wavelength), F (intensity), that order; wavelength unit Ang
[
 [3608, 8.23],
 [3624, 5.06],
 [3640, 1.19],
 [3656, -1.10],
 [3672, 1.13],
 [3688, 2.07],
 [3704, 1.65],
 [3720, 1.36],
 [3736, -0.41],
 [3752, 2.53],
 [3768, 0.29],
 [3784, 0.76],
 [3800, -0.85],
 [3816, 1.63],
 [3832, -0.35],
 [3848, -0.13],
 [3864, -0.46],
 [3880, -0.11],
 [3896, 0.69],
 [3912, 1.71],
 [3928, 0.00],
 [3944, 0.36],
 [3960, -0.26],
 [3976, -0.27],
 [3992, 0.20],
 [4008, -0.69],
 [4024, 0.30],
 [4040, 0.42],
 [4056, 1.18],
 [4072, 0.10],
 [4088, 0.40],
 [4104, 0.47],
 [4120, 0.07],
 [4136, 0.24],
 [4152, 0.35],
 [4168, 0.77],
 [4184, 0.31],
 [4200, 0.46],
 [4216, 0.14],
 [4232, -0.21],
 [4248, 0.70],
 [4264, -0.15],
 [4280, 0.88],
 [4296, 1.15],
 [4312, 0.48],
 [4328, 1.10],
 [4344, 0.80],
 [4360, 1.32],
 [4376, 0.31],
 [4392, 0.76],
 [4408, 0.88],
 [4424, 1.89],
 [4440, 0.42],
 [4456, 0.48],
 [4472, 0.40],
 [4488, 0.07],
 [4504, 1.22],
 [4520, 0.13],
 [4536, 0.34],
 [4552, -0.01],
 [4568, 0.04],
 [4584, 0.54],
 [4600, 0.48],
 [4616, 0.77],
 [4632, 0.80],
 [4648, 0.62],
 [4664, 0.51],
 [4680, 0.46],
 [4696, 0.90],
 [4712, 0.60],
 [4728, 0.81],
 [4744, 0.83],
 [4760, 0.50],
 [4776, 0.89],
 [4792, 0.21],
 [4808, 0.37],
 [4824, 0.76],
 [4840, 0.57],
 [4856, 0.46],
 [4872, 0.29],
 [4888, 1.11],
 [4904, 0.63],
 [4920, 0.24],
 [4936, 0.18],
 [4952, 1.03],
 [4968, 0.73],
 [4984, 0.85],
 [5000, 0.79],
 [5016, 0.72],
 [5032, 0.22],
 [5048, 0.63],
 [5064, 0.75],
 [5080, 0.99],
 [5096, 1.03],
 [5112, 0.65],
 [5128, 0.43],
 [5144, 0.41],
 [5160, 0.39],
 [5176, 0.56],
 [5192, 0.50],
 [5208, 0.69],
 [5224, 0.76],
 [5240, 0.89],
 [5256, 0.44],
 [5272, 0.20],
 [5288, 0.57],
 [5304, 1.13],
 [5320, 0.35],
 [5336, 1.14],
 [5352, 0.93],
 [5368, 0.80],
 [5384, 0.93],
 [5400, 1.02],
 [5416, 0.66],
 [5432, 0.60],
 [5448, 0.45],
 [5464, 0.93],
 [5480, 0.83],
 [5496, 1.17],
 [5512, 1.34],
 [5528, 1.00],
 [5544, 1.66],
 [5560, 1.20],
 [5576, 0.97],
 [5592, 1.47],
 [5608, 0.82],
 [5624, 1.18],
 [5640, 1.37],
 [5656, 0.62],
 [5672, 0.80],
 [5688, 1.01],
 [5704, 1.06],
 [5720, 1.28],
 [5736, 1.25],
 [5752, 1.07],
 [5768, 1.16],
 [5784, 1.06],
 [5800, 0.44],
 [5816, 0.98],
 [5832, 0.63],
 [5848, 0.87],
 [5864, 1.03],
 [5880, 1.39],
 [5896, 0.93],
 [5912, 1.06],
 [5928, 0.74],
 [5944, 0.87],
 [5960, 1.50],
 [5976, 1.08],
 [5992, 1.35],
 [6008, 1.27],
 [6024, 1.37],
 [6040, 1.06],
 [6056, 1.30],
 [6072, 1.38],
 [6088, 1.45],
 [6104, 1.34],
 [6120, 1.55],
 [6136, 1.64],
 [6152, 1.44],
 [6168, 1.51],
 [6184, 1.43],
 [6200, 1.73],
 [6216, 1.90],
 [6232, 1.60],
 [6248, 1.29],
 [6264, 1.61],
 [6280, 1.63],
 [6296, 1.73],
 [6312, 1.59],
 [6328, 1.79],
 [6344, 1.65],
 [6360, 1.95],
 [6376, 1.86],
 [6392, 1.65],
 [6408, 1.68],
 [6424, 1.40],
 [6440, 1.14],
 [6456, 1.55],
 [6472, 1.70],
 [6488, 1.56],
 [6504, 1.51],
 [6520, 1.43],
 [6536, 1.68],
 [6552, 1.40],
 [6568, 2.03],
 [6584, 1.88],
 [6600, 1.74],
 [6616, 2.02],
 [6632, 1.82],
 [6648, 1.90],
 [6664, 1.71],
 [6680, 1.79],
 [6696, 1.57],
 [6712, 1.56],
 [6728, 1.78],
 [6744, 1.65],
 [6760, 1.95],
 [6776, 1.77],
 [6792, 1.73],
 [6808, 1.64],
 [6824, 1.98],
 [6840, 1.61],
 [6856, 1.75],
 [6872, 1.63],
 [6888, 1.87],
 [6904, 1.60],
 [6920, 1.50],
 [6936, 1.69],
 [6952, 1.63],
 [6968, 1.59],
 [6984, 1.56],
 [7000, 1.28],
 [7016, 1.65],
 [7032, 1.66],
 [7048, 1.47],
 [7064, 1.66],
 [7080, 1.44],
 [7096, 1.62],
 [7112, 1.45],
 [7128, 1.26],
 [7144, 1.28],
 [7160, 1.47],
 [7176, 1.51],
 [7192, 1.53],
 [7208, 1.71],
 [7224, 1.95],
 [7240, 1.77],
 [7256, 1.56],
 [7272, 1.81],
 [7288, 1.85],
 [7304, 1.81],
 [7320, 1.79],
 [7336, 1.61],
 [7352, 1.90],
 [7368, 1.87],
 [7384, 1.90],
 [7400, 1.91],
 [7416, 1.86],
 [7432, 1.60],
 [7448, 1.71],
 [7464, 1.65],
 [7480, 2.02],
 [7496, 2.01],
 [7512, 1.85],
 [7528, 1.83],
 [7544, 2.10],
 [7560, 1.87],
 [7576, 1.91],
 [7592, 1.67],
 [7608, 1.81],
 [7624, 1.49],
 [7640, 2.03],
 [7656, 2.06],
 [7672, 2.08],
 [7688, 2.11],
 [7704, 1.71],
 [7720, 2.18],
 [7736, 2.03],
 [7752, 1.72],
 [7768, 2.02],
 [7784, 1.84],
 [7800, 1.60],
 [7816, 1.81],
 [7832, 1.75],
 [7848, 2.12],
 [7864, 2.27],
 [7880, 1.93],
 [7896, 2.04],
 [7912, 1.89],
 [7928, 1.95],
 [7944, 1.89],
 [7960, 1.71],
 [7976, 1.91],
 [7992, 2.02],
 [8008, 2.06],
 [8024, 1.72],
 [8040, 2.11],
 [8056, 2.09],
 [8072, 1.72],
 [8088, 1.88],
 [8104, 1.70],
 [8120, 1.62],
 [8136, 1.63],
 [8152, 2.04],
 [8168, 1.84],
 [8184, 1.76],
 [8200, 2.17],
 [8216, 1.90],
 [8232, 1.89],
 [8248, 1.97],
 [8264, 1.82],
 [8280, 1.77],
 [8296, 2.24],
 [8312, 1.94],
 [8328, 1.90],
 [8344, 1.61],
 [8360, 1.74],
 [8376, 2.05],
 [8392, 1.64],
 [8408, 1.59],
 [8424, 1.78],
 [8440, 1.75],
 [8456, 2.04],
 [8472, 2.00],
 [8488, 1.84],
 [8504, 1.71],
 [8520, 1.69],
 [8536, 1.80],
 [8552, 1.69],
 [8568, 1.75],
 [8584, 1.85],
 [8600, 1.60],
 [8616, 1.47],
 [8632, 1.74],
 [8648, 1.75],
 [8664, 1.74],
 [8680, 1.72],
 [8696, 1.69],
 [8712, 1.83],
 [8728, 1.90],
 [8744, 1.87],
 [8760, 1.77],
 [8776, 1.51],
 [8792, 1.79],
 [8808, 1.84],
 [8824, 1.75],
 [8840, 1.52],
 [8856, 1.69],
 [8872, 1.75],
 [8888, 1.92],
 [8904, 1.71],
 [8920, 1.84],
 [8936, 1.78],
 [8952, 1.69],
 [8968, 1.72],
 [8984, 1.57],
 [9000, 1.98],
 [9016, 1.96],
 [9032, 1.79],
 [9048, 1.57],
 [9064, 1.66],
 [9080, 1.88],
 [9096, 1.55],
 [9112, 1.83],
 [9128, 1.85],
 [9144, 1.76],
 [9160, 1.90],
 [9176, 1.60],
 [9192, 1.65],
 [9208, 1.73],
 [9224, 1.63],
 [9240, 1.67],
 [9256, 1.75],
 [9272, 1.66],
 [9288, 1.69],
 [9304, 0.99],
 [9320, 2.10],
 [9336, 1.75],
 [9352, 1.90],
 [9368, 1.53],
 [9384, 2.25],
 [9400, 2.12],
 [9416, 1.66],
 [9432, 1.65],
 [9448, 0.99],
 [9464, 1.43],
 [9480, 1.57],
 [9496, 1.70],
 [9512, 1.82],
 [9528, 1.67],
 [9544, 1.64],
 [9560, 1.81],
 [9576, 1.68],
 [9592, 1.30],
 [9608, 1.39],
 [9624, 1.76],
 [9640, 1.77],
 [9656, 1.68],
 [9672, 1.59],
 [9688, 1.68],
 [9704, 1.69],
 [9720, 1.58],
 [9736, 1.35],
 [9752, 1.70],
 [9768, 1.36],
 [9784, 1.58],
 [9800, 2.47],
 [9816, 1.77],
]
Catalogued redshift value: 0.378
